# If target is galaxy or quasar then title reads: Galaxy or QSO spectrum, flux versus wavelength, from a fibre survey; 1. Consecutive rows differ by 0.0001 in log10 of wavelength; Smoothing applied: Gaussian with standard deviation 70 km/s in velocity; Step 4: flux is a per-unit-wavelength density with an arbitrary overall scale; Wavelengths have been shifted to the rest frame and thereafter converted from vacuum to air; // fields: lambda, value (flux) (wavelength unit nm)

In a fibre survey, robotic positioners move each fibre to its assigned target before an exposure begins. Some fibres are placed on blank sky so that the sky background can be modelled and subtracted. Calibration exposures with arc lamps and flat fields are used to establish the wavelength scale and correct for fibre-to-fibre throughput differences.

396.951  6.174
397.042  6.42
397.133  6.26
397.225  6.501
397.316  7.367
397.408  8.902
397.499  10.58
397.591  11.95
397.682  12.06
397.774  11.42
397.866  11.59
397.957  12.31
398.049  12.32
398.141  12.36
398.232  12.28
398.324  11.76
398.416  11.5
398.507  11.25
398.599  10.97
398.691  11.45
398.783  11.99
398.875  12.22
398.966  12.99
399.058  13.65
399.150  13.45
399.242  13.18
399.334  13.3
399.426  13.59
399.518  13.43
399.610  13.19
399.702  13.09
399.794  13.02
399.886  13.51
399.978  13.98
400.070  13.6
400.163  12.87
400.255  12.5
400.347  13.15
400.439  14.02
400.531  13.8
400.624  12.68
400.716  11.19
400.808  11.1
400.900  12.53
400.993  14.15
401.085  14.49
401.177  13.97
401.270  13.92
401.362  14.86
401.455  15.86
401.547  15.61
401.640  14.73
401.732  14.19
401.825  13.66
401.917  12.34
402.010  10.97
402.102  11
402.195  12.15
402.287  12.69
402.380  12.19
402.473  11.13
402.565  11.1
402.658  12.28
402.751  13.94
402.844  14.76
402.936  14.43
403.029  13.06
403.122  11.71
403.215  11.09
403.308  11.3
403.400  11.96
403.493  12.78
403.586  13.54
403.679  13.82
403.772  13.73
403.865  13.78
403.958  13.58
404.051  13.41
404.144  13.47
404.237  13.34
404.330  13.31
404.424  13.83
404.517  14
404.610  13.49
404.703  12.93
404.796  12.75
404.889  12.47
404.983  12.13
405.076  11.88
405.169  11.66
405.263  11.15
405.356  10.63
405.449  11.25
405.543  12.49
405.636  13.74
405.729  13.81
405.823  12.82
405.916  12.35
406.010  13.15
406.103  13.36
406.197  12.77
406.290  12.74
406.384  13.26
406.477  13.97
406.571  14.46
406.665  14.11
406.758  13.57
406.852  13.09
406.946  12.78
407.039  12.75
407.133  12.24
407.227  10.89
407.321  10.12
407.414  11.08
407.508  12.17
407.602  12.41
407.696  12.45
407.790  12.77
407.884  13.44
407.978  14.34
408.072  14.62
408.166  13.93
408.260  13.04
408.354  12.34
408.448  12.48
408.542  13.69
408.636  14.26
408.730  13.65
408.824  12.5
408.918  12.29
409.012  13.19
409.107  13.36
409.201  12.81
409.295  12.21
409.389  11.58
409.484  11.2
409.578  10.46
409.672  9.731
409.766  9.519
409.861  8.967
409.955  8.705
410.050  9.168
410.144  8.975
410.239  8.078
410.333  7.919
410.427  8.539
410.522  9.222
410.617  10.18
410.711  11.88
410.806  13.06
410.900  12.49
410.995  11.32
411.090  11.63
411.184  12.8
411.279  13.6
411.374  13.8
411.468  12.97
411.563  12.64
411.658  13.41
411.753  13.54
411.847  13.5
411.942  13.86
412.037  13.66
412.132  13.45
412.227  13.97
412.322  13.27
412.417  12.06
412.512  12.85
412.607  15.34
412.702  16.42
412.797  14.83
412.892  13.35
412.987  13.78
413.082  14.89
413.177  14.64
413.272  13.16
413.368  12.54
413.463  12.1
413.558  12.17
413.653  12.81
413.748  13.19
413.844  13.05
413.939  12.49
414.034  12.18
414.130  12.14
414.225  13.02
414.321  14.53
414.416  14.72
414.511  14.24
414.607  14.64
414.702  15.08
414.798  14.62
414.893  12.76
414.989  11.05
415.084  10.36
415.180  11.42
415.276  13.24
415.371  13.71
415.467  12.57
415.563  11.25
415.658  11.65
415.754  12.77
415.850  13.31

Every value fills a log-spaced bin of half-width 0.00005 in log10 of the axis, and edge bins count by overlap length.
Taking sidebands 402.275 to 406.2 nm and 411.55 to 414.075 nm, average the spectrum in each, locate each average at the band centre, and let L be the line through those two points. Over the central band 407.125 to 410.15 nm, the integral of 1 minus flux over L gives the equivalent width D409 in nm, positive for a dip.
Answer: 0.26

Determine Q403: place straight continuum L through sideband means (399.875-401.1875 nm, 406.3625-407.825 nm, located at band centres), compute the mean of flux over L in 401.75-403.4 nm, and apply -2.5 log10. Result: 0.052 mag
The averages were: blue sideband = 13.1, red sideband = 12.6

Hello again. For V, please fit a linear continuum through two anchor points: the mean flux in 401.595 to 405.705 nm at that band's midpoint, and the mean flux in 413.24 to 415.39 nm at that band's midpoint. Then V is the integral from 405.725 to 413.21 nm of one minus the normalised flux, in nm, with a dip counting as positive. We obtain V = 0.22 nm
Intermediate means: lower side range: 12.7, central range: 12.5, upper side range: 13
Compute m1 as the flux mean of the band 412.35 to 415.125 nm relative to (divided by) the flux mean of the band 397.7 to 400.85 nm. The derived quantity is 1.1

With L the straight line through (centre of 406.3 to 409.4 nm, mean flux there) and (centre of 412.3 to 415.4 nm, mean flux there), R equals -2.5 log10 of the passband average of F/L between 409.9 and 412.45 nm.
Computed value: 0.12 mag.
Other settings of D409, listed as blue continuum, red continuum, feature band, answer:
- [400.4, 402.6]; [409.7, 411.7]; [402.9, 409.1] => -0.45 nm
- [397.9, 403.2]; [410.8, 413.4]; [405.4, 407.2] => 0.02 nm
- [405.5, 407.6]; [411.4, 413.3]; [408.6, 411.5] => 0.46 nm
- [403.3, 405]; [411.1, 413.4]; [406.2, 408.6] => 0.08 nm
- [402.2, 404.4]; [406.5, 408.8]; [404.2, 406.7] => 0.01 nm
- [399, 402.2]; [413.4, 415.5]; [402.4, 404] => 0.06 nm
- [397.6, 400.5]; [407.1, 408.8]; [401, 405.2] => -0.13 nm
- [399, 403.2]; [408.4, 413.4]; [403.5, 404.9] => -0.06 nm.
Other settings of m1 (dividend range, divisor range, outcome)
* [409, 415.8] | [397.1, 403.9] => 0.99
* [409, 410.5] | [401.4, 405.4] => 0.79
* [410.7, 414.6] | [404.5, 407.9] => 1.06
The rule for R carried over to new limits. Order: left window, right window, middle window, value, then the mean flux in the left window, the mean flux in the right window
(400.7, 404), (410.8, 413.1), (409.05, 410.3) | 0.28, 13.1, 13.5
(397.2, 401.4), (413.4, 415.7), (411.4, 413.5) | -0.07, 12.4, 12.9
